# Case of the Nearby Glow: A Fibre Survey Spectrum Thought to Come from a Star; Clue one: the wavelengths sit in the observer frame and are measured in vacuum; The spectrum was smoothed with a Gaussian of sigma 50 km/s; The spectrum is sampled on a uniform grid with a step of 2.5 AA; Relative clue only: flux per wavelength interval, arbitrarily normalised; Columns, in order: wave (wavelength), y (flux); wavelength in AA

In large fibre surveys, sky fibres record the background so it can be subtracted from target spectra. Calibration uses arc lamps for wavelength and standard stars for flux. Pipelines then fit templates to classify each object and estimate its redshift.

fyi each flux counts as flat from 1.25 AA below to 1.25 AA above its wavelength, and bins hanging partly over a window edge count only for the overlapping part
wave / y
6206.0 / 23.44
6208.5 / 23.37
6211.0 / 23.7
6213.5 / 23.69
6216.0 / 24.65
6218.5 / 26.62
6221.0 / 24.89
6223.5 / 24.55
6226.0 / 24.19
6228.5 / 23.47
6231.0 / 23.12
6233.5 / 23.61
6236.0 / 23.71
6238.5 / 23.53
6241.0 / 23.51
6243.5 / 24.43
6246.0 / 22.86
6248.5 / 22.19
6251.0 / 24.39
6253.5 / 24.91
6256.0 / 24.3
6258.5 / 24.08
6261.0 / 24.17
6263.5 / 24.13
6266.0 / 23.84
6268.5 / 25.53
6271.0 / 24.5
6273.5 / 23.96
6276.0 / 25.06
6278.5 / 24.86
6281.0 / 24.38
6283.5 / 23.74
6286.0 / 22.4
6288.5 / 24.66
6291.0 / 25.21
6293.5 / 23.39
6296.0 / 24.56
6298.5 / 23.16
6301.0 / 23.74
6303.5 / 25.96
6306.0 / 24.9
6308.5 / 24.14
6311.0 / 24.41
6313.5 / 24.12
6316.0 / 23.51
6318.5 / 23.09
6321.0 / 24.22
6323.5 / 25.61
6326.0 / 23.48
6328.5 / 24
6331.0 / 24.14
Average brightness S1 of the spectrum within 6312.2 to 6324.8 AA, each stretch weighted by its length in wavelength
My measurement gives 24.1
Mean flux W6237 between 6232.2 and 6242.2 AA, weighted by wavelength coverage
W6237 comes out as 23.6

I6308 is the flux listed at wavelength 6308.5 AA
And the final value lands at 24.14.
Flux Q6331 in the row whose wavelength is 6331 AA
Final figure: 24.14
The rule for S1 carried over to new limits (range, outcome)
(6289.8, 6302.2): 24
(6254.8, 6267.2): 24.1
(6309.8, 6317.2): 24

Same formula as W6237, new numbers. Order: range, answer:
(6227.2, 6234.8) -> 23.4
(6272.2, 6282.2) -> 24.6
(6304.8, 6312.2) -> 24.5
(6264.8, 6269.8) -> 24.7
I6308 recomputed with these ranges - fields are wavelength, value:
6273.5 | 23.96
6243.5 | 24.43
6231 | 23.12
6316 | 23.51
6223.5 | 24.55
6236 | 23.71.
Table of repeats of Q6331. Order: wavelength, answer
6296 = 24.56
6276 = 25.06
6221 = 24.89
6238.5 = 23.53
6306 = 24.9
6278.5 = 24.86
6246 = 22.86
